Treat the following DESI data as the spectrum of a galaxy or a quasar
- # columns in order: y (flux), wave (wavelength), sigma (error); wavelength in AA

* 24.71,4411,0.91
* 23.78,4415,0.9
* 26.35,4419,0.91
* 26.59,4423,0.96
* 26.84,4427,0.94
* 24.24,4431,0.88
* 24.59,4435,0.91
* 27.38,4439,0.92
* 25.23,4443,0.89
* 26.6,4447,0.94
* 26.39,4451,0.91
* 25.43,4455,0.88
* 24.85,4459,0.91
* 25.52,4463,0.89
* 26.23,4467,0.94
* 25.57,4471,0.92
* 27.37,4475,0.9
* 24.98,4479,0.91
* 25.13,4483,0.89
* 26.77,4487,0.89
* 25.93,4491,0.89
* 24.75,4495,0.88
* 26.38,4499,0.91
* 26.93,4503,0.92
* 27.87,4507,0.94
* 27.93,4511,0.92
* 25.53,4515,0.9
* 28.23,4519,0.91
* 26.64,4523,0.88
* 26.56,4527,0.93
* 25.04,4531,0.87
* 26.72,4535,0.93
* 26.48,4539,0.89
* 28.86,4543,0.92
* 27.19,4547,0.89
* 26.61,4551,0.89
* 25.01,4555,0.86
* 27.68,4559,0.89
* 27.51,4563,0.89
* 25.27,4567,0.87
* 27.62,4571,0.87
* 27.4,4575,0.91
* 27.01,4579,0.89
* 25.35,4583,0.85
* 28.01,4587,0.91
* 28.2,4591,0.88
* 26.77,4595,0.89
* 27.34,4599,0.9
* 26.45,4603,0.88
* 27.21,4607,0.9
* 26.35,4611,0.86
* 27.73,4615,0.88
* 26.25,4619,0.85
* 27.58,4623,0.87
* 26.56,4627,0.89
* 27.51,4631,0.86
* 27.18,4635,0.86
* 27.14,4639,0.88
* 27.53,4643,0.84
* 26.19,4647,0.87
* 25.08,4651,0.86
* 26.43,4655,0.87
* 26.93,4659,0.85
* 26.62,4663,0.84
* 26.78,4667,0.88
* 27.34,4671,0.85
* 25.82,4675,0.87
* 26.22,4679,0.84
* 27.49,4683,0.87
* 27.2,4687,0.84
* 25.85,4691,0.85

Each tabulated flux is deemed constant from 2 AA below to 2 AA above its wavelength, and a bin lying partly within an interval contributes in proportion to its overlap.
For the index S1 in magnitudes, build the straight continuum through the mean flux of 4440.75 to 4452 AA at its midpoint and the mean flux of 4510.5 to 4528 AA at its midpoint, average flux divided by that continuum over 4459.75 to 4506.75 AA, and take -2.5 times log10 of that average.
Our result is 0.02 mag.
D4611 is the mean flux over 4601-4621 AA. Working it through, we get 26.8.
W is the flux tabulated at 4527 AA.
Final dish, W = 26.56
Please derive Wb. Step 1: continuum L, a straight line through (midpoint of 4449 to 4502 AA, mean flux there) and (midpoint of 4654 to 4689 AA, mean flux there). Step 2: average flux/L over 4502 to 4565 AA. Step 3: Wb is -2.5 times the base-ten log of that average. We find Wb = -0.03 mag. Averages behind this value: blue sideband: 25.8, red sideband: 26.8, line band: 26.9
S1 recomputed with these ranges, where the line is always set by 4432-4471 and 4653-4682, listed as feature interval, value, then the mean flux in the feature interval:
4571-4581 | -0.04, 27.3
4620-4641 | -0.03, 27.1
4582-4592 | -0.04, 27.3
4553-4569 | -0.01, 26.4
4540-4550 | -0.06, 27.7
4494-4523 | -0.04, 26.9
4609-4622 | -0.02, 26.8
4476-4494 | 0.01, 25.7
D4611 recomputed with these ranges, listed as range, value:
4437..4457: 26.2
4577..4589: 26.8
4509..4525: 27.1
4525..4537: 26.1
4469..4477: 26.5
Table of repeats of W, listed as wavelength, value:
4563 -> 27.51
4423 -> 26.59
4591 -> 28.2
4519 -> 28.23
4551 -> 26.61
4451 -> 26.39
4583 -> 25.35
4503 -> 26.93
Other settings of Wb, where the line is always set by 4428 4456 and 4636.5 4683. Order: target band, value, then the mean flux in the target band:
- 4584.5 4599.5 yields -0.05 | 27.5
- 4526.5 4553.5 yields -0.03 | 26.8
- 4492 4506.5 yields -0.01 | 26.2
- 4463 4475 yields -0.01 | 26.1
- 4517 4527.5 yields -0.05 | 27.2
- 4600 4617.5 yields -0.02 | 26.9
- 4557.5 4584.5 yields -0.02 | 26.8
